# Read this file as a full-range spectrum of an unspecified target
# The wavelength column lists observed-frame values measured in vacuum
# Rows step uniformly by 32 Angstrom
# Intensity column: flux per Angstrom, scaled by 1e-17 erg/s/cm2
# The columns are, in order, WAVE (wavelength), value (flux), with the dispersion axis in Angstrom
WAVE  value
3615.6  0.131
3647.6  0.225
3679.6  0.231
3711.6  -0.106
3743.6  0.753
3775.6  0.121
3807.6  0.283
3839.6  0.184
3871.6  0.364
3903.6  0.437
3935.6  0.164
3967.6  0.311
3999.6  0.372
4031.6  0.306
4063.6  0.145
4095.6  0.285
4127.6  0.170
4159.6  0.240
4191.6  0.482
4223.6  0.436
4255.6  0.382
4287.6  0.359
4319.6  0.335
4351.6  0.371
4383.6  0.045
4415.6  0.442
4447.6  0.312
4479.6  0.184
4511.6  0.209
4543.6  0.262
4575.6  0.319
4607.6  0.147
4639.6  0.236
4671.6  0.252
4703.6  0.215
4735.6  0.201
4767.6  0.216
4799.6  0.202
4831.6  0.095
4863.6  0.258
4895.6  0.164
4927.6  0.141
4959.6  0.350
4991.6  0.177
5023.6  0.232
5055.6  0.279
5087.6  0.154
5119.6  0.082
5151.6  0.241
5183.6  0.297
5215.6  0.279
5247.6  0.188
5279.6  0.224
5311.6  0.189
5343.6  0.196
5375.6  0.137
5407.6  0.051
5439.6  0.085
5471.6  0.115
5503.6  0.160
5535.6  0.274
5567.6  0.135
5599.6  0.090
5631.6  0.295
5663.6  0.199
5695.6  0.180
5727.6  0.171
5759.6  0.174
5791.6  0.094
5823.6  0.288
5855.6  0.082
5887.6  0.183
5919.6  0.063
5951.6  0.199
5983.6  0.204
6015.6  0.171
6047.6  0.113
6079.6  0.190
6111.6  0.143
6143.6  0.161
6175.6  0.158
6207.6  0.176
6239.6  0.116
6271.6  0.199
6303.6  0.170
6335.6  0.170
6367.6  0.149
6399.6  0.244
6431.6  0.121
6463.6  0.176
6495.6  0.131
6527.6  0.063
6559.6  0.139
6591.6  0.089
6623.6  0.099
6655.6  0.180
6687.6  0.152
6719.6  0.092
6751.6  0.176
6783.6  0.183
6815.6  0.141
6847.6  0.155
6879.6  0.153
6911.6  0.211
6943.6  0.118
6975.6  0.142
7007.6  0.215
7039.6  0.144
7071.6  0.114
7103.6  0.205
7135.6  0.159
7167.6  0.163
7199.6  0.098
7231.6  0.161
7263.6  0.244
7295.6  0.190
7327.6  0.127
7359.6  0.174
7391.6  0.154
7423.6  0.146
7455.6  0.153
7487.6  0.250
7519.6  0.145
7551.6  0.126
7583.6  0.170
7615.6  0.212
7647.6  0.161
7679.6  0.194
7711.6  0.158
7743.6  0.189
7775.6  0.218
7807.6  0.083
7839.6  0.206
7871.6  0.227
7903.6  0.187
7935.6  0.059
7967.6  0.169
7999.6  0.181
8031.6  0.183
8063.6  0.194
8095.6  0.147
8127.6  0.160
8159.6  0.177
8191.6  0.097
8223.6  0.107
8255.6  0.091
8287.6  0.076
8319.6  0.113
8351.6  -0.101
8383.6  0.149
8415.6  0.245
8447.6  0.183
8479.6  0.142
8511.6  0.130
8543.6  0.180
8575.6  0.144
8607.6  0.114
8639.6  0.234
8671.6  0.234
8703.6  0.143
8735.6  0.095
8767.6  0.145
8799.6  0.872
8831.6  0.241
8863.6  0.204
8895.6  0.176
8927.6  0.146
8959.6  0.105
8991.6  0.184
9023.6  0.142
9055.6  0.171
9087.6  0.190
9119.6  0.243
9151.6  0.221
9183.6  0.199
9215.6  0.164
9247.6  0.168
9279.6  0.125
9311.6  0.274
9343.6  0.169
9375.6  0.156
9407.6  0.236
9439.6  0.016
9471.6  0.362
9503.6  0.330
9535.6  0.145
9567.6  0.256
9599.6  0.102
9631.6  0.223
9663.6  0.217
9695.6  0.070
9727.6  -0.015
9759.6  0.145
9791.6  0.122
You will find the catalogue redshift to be 1.360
